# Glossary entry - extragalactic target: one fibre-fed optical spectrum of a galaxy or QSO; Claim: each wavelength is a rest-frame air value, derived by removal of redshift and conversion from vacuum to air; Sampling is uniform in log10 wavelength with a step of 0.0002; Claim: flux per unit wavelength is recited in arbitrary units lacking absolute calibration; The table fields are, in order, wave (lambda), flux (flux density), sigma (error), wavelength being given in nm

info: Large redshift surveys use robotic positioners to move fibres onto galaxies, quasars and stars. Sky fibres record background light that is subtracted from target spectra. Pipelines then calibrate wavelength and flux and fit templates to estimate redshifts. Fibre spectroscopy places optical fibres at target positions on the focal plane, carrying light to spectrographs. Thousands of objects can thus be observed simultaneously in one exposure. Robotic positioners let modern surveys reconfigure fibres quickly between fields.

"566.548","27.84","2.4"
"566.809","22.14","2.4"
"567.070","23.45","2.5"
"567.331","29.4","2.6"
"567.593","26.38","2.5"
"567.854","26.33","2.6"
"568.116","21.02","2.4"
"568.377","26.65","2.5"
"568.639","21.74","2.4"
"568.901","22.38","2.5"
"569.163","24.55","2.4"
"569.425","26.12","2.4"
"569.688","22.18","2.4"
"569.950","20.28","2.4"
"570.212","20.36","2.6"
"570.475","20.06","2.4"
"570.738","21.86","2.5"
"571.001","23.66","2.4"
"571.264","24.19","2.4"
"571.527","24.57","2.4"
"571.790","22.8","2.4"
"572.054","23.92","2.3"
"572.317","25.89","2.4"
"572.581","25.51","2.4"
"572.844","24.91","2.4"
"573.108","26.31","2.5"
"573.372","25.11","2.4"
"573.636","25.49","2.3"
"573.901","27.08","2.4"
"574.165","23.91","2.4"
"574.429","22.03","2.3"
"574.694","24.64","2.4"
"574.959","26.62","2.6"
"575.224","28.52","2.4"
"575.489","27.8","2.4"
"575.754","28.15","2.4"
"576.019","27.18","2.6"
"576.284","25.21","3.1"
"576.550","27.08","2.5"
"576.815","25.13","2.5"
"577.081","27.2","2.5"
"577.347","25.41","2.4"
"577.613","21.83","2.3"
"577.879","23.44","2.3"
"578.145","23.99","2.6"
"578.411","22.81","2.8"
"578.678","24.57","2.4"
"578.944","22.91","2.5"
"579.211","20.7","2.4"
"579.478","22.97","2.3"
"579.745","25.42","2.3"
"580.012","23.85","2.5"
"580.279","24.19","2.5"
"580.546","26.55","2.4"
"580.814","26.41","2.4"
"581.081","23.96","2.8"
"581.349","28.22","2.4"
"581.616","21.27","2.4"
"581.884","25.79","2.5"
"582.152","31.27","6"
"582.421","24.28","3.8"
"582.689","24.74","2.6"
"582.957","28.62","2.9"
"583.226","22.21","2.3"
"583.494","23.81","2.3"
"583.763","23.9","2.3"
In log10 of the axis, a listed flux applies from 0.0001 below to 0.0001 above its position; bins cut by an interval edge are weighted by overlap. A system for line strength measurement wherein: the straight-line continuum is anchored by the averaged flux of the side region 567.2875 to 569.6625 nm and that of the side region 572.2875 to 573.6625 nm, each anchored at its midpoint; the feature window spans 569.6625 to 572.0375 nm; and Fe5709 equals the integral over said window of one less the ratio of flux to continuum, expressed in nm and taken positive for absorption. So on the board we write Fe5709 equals 0.27 nm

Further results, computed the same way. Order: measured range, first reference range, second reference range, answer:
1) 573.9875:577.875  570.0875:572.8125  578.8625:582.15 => -0.277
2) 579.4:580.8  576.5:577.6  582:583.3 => 0.067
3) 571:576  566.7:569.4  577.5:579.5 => -0.371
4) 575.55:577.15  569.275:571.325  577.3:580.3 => -0.249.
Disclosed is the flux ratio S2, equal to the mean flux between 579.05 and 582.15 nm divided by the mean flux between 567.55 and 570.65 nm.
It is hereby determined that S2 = 1.07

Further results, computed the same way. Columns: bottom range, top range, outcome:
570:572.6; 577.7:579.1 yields 1.02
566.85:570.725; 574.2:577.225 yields 1.11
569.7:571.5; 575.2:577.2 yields 1.23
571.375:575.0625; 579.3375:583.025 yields 1.02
